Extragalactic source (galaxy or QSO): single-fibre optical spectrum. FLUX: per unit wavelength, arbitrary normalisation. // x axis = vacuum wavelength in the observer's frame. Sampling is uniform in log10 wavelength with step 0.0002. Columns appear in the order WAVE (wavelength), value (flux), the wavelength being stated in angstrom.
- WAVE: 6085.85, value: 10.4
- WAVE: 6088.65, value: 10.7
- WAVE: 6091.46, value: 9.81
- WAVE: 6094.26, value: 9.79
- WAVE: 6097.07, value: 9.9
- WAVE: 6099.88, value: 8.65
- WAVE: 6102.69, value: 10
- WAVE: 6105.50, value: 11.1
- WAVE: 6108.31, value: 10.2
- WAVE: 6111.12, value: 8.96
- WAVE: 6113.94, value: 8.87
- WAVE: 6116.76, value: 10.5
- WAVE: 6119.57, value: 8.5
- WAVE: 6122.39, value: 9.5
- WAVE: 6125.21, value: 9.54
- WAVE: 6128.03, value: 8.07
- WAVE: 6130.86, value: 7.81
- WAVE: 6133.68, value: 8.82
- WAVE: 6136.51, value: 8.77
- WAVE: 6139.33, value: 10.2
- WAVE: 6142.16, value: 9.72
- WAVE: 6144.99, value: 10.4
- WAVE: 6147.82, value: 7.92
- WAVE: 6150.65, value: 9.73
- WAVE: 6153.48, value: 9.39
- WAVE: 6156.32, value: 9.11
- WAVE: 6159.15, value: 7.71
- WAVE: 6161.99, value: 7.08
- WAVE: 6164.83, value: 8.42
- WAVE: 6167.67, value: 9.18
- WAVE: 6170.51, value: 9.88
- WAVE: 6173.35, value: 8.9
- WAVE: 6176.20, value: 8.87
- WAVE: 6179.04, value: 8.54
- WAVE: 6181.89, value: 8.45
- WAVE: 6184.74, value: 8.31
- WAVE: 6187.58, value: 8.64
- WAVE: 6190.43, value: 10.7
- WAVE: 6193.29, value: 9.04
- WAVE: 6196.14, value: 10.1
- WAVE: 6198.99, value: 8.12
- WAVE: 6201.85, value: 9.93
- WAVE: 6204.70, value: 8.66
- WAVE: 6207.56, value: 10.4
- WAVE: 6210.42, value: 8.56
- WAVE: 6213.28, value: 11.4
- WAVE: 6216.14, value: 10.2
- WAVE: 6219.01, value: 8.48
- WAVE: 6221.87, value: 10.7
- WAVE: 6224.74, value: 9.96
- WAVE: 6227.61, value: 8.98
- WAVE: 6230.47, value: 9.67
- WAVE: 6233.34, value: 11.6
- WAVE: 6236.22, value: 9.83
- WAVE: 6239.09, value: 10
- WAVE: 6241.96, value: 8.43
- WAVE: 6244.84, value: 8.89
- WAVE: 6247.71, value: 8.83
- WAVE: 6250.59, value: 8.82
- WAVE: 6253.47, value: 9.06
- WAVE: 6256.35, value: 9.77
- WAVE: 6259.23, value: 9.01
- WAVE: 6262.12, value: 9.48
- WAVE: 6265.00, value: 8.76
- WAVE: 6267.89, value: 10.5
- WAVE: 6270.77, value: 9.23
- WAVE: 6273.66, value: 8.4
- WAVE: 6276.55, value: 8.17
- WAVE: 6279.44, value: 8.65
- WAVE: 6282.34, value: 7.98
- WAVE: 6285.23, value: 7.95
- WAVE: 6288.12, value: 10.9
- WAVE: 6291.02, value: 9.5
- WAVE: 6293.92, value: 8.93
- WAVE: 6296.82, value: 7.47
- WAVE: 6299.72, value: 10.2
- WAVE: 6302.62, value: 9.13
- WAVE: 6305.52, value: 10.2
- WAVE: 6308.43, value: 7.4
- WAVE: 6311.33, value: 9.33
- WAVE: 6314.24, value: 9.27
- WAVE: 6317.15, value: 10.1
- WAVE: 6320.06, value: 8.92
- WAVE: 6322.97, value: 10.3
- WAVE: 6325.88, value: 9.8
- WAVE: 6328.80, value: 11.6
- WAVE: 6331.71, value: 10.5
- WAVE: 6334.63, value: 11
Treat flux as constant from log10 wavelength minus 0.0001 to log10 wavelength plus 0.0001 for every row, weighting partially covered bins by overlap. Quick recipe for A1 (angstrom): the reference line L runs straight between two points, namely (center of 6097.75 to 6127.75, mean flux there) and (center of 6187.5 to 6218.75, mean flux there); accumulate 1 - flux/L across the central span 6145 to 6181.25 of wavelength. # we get 3.0 angstrom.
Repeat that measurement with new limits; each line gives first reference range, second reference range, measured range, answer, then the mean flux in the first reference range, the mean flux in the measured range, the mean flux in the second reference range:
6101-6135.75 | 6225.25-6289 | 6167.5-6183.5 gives 0.6 angstrom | 9.3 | 8.94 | 9.22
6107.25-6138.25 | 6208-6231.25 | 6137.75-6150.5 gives -0.5 angstrom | 9.05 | 9.57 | 9.77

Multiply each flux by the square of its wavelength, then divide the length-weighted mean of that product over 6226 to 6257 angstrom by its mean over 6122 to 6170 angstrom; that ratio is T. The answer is 1.1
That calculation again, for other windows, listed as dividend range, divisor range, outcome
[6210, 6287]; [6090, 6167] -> 1.05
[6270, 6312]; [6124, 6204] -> 1.03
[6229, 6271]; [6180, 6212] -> 1.05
